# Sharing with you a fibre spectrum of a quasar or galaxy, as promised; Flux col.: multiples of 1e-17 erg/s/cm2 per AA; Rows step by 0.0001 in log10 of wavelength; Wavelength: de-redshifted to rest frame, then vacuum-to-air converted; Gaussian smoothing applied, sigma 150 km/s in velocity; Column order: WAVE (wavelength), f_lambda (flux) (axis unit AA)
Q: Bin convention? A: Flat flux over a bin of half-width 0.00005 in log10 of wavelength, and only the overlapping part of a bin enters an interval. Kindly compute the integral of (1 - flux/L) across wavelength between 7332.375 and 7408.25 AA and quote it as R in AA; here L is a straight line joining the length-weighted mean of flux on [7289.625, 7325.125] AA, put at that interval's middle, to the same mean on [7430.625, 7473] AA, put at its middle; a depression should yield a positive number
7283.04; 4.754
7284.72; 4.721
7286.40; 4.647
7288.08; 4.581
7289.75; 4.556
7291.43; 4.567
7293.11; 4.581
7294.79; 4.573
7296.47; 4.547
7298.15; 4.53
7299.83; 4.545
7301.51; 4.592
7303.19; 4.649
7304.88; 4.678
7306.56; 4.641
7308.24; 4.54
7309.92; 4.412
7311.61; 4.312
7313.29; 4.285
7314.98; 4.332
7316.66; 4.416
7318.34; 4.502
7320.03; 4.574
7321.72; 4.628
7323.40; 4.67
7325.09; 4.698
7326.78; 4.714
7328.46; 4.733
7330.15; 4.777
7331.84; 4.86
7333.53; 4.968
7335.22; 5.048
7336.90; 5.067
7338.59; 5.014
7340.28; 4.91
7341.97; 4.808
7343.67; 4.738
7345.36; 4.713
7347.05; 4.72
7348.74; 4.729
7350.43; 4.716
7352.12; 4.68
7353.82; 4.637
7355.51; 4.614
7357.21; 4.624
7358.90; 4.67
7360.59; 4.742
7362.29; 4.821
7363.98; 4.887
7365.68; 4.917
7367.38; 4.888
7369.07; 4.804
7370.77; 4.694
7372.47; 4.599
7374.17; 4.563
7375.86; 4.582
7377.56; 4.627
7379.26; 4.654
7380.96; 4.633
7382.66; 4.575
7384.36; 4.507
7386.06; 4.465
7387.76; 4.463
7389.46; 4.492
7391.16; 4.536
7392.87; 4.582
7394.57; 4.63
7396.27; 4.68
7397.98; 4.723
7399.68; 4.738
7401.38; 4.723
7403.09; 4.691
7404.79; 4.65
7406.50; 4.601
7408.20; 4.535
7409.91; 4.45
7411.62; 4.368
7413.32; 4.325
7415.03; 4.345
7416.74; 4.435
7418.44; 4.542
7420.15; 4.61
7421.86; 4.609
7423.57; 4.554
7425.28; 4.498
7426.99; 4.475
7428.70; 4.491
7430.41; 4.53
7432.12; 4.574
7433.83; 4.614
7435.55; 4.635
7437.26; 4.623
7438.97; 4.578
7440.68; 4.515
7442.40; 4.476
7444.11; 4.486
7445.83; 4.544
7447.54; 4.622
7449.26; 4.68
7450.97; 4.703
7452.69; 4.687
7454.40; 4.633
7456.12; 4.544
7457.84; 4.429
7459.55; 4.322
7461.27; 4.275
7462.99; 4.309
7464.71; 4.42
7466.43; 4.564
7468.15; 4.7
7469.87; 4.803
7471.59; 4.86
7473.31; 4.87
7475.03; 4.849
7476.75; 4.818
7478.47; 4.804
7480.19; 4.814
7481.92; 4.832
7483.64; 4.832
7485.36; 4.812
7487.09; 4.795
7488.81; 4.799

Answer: -2.62 AA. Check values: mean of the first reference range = 4.53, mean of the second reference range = 4.57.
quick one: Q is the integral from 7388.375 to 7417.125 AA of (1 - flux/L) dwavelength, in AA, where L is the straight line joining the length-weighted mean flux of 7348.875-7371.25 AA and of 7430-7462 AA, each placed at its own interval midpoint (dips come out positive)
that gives 0.6 AA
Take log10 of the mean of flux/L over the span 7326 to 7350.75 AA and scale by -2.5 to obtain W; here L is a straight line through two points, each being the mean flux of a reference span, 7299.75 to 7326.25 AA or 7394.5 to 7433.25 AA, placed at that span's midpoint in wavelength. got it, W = -0.070 mag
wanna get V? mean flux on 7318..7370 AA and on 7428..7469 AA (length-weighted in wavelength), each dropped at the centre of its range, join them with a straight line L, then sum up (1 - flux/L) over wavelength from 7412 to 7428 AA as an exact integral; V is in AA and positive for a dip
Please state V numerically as 0.4 AA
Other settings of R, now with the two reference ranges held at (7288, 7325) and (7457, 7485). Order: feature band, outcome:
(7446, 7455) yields -0.02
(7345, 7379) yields -0.99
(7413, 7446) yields 0.74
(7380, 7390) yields 0.15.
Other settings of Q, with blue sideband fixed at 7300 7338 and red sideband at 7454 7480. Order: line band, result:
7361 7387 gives -0.27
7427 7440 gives 0.15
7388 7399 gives 0.07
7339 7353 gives -0.37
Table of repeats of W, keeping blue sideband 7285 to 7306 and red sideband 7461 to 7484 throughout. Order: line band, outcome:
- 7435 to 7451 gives 0.02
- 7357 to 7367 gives -0.04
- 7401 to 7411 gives 0.02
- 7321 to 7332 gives -0.03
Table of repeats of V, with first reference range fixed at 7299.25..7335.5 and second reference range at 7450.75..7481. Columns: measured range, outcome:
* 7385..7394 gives 0.2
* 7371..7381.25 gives 0.0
